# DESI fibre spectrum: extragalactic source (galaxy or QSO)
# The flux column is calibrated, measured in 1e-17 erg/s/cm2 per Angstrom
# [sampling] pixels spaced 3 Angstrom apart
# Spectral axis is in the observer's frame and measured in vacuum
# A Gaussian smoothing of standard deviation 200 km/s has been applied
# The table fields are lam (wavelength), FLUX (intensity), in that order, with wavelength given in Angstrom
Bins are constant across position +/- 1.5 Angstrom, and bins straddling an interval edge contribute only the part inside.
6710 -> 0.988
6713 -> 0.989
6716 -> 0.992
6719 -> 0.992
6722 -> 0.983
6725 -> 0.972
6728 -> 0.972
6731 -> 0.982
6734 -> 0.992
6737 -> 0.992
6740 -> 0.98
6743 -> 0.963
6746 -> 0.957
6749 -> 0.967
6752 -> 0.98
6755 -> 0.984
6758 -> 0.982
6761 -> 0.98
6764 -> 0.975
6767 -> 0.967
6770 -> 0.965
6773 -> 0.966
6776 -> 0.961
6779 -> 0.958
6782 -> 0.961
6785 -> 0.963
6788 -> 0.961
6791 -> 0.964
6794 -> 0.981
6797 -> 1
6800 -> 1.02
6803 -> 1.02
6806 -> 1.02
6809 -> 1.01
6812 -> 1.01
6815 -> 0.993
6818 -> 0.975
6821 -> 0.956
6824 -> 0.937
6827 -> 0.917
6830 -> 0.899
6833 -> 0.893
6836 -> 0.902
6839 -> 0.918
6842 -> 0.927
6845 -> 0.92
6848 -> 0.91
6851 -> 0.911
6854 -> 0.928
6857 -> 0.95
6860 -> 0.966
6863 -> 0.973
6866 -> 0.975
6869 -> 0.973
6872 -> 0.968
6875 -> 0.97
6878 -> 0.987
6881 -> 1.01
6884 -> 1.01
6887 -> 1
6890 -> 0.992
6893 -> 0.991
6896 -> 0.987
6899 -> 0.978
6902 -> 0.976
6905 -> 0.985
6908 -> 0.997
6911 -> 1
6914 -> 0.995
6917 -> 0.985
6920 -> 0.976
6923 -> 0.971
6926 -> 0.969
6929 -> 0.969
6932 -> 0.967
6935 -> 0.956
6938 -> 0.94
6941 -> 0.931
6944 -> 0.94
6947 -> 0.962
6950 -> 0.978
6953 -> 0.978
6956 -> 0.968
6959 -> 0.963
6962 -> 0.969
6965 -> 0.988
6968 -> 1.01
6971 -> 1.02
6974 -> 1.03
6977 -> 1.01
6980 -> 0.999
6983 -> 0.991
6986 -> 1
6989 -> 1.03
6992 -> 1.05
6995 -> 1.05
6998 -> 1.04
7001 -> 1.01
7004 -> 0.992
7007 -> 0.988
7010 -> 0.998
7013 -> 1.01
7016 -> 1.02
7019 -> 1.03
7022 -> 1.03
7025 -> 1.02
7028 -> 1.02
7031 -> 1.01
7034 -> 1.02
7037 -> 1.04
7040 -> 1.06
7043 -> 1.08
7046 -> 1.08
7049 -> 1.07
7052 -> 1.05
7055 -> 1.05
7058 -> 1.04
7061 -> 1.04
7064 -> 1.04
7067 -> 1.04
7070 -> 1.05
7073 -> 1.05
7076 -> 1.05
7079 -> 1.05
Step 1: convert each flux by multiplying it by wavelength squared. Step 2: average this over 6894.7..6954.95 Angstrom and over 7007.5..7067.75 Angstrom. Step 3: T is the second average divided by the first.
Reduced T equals 1.10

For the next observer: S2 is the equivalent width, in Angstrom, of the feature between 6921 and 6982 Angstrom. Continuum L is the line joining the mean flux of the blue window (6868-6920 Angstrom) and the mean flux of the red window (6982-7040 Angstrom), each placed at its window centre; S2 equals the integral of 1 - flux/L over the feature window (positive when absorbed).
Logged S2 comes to 1.7 Angstrom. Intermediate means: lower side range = 0.988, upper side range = 1.02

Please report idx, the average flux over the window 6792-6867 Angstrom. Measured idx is 0.956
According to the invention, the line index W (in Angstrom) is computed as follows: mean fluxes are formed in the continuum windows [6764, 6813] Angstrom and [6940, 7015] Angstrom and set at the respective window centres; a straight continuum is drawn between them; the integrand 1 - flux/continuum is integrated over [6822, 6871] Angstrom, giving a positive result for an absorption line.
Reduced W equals 2.73 Angstrom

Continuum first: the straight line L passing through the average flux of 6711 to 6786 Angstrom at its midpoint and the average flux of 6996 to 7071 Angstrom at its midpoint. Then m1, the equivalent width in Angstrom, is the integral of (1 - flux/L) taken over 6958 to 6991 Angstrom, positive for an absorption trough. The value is 0.6 Angstrom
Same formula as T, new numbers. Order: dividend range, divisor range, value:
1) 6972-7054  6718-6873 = 1.13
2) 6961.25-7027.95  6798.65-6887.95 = 1.10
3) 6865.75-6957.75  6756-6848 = 1.05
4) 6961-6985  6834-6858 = 1.13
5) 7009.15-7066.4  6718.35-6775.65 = 1.16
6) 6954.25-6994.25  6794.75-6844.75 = 1.09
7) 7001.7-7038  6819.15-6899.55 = 1.11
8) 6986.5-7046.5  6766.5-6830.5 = 1.12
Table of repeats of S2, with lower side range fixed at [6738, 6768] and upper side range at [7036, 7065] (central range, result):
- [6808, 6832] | 0.79 Angstrom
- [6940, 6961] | 1.37 Angstrom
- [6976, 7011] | 0.89 Angstrom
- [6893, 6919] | 0.72 Angstrom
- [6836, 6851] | 1.24 Angstrom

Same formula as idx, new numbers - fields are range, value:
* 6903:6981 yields 0.979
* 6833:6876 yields 0.94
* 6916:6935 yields 0.971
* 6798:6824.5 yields 0.996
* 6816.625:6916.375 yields 0.96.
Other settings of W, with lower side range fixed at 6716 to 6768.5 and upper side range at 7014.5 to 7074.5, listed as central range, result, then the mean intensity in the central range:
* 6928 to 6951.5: 1.5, 0.955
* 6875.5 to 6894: 0.2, 0.997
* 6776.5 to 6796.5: 0.4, 0.966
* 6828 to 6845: 1.5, 0.909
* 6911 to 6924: 0.4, 0.984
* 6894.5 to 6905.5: 0.3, 0.981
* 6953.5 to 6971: 0.7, 0.983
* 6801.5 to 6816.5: -0.3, 1.01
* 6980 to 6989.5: 0.2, 1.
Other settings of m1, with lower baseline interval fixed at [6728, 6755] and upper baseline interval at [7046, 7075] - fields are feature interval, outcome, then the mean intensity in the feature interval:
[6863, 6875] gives 0.41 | 0.972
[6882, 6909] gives 0.56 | 0.991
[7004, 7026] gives 0.57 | 1.01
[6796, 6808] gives -0.30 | 1.02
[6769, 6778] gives 0.19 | 0.964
